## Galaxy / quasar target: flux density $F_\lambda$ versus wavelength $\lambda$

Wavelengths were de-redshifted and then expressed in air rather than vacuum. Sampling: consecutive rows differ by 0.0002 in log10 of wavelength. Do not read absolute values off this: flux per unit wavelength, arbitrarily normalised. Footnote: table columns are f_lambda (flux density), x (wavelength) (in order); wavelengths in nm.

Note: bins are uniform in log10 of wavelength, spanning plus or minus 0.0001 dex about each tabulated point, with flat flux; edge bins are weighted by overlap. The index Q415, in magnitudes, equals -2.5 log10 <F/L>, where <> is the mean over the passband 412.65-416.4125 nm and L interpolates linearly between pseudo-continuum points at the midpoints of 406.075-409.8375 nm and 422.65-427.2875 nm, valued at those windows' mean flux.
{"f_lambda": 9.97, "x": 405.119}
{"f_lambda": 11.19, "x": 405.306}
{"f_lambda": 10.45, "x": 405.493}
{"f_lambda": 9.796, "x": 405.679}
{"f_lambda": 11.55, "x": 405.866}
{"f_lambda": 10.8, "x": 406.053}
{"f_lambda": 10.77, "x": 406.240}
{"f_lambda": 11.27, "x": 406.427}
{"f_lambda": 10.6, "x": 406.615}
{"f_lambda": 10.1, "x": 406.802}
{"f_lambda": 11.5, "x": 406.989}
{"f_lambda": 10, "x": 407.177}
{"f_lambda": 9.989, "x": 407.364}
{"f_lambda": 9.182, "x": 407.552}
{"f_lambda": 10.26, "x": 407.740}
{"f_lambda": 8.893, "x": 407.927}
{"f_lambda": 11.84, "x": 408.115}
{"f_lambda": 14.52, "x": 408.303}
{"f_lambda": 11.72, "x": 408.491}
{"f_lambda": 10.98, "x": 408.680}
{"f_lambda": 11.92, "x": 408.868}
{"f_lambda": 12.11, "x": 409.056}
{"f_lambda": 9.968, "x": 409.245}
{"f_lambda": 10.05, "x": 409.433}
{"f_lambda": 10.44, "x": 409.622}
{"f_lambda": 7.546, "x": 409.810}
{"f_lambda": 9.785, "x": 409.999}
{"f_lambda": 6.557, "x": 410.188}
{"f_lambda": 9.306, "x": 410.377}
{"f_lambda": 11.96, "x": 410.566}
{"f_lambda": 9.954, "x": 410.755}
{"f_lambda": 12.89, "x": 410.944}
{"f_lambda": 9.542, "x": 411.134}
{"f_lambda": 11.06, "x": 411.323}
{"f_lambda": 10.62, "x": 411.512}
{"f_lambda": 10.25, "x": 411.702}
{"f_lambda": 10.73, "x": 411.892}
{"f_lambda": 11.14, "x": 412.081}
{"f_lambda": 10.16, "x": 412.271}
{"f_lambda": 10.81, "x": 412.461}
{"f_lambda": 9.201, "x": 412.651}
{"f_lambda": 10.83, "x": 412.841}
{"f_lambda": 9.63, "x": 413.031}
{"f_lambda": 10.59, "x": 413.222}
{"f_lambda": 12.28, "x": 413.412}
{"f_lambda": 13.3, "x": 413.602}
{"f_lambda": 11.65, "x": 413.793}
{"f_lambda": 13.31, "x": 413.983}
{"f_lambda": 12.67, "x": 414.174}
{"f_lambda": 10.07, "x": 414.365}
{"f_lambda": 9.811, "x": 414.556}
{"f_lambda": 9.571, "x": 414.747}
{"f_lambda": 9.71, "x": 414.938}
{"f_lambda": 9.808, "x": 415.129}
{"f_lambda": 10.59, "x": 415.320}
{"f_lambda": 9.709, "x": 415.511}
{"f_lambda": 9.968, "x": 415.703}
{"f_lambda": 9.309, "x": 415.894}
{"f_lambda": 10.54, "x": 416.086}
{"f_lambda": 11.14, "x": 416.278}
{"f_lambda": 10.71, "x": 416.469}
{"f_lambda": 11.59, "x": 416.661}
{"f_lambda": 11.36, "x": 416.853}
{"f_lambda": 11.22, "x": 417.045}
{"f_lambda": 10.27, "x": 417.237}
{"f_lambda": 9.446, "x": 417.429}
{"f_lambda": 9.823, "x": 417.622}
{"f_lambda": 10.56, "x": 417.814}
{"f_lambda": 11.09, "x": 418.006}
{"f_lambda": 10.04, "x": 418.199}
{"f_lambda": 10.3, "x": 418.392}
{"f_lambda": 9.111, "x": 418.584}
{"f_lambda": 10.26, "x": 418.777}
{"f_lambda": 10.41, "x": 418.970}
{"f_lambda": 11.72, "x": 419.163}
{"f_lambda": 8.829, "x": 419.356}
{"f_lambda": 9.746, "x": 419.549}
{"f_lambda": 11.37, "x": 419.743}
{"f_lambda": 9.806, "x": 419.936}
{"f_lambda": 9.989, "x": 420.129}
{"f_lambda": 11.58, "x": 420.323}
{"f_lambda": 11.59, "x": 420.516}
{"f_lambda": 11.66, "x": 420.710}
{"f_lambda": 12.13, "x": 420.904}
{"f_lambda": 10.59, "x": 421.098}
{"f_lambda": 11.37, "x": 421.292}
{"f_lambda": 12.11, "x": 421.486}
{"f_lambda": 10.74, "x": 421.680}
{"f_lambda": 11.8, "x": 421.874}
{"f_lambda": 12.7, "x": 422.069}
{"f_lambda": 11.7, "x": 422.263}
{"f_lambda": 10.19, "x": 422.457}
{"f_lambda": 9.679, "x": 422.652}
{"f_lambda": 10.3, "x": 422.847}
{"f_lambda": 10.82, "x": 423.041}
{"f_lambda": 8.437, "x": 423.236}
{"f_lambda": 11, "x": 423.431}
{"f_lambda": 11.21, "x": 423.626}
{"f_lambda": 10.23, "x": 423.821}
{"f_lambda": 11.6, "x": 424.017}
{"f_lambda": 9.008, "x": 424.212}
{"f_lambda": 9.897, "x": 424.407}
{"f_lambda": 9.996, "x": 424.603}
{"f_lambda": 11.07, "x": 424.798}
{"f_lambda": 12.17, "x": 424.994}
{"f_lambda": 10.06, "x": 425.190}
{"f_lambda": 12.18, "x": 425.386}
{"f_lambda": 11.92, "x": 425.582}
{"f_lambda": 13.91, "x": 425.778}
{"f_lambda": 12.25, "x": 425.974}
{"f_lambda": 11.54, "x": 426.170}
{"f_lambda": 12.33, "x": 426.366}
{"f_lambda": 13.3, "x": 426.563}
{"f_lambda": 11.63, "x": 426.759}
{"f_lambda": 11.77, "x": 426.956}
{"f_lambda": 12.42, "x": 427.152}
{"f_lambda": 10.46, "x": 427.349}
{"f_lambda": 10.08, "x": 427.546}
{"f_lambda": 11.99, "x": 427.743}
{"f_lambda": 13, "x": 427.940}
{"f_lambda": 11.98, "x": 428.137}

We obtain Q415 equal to 0.02 mag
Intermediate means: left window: 10.7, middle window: 10.7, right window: 11.2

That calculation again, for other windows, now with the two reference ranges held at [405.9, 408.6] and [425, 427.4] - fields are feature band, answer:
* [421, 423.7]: 0.08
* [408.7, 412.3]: 0.07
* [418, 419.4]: 0.13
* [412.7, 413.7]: 0.00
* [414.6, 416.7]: 0.12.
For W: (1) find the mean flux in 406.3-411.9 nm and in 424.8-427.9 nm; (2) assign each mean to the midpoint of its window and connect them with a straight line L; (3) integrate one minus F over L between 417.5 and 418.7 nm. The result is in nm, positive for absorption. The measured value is 0.12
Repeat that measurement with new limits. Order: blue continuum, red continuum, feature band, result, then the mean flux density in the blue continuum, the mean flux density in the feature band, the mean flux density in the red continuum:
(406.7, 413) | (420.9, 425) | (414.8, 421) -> 0.11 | 10.5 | 10.5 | 10.8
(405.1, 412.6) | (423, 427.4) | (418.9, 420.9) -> 0.06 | 10.6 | 10.7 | 11.3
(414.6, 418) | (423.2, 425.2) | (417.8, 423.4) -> -0.16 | 10.3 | 10.7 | 10.5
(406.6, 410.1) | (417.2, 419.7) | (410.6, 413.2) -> -0.03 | 10.6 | 10.6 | 10.1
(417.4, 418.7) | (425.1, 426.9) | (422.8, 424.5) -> 0.18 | 10.1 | 10.3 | 12.1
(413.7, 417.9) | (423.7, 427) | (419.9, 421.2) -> -0.01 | 10.6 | 11.1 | 11.5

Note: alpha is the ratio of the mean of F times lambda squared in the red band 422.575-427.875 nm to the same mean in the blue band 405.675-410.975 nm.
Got 1.2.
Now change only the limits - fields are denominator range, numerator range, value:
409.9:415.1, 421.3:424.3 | 1.07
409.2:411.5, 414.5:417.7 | 1.06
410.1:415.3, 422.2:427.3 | 1.11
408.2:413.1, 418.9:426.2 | 1.10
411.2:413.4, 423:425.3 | 1.05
